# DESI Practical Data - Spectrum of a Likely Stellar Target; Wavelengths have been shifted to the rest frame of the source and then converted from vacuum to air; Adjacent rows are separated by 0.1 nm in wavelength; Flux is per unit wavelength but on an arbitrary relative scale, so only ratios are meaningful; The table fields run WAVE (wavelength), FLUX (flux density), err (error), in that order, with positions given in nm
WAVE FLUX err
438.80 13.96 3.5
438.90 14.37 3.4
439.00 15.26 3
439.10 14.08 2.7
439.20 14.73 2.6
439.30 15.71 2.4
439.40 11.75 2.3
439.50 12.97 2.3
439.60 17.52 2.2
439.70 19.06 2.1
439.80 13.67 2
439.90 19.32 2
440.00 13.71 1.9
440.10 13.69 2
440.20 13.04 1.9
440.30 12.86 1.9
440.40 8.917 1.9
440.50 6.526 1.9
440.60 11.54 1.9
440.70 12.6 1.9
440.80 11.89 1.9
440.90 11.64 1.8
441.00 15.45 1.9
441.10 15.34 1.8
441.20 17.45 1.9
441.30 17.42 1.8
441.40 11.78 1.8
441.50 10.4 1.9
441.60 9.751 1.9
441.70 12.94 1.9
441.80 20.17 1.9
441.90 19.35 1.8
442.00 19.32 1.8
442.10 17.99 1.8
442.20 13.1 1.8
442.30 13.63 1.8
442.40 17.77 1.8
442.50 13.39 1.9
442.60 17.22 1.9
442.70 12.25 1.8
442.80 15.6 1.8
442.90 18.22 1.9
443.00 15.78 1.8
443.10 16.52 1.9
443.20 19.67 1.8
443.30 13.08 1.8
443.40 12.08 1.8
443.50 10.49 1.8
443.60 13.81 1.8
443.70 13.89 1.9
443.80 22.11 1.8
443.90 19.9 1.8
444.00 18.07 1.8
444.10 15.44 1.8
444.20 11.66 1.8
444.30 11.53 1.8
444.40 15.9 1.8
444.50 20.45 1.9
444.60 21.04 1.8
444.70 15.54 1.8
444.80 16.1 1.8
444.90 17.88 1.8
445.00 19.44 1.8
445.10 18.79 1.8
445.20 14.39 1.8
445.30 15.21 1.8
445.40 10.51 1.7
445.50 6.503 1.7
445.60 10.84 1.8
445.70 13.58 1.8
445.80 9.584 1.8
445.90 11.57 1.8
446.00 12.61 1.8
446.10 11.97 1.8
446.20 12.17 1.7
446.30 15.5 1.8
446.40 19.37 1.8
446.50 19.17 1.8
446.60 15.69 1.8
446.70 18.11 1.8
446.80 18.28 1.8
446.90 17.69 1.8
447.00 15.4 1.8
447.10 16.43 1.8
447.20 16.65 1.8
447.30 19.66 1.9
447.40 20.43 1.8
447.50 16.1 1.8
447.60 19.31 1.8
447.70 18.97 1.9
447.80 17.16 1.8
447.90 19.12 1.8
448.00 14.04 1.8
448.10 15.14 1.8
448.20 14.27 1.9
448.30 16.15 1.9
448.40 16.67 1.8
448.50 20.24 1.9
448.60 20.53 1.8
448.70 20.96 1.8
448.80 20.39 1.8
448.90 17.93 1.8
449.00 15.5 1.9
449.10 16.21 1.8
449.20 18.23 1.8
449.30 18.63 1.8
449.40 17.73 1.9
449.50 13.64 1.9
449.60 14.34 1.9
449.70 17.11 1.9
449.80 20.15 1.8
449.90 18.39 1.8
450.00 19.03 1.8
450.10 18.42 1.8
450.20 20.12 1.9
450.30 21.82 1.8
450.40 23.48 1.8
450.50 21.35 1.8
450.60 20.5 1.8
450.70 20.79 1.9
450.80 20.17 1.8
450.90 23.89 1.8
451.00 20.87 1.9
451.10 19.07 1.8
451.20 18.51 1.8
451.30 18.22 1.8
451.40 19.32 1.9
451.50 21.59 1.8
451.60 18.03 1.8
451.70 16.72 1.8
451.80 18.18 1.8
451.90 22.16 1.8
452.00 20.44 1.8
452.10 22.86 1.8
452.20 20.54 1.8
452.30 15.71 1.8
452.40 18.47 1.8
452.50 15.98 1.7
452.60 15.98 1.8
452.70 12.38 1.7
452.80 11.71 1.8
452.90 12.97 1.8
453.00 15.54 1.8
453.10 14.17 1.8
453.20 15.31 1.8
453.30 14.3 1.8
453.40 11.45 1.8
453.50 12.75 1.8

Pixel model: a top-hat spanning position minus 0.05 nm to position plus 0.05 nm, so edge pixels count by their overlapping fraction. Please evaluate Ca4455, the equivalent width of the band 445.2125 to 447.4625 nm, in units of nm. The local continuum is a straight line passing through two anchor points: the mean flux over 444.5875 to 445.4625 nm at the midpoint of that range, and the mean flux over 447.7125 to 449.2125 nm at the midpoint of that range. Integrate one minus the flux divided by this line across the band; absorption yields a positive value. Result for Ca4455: 0.254 nm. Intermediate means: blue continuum 16.2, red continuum 17.5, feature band 14.9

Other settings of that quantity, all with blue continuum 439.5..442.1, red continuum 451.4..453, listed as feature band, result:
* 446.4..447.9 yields -0.17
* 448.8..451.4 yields -0.31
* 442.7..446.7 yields 0.05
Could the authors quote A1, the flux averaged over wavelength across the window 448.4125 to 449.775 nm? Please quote 17.8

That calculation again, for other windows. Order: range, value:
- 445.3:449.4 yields 16.2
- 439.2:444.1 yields 14.8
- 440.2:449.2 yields 15.5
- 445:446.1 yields 12.7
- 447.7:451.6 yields 18.7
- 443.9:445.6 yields 15.5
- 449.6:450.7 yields 19.8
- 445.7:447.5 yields 15.8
